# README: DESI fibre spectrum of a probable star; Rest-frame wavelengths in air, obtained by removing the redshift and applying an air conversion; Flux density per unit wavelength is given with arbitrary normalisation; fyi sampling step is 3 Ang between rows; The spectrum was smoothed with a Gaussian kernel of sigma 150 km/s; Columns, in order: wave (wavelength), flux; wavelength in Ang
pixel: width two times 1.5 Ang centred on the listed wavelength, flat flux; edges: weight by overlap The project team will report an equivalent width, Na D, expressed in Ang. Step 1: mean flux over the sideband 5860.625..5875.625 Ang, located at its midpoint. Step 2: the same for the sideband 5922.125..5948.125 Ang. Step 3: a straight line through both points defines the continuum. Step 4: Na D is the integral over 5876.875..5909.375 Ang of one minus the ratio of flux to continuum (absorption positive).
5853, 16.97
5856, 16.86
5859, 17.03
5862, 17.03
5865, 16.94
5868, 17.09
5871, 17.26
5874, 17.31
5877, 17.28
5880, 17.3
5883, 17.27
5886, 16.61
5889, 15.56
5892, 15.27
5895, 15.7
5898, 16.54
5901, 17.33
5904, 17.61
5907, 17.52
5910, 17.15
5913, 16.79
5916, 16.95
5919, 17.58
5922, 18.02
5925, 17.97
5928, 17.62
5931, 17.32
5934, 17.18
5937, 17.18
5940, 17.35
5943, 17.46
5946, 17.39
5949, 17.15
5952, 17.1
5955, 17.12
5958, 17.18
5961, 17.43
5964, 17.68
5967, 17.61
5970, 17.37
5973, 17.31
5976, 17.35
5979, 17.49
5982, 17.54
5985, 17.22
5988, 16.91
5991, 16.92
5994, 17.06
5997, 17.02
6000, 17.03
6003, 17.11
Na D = 1.0 Ang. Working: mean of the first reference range 17.1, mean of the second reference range 17.5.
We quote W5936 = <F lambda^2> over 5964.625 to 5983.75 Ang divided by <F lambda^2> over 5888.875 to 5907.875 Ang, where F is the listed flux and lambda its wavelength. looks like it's 1.08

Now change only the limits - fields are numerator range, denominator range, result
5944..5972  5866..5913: 1.05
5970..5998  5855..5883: 1.04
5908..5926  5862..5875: 1.03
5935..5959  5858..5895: 1.05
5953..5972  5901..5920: 1.03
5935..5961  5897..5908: 1.01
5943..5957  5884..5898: 1.10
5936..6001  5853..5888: 1.05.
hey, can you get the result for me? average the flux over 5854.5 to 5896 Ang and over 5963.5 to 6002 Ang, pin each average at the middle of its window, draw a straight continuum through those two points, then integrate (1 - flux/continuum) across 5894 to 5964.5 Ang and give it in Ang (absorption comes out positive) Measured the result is -1.1 Ang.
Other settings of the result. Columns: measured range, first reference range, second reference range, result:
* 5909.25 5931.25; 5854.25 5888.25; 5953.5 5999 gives -0.4 Ang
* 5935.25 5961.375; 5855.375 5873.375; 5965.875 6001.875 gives -0.1 Ang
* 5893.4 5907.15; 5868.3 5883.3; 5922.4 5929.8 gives 0.5 Ang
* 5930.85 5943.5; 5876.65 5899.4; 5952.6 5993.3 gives -0.3 Ang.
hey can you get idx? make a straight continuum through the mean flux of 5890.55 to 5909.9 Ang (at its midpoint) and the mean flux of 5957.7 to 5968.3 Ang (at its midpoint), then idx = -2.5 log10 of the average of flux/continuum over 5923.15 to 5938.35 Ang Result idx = -0.024 mag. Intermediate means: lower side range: 16.7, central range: 17.5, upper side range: 17.5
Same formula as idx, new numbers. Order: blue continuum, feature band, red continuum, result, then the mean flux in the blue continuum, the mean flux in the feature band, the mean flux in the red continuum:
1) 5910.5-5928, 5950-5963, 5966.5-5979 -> 0.01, 17.5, 17.2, 17.4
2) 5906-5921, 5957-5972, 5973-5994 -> -0.01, 17.2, 17.5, 17.2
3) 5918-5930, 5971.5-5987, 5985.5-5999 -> -0.01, 17.8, 17.4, 17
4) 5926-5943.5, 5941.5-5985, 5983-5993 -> -0.01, 17.4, 17.4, 17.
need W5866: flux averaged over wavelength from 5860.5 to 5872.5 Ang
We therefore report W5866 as 17.1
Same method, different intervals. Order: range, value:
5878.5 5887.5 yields 17.1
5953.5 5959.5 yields 17.2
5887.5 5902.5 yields 16.1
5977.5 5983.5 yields 17.5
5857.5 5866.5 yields 17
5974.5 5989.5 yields 17.3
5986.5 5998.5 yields 17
